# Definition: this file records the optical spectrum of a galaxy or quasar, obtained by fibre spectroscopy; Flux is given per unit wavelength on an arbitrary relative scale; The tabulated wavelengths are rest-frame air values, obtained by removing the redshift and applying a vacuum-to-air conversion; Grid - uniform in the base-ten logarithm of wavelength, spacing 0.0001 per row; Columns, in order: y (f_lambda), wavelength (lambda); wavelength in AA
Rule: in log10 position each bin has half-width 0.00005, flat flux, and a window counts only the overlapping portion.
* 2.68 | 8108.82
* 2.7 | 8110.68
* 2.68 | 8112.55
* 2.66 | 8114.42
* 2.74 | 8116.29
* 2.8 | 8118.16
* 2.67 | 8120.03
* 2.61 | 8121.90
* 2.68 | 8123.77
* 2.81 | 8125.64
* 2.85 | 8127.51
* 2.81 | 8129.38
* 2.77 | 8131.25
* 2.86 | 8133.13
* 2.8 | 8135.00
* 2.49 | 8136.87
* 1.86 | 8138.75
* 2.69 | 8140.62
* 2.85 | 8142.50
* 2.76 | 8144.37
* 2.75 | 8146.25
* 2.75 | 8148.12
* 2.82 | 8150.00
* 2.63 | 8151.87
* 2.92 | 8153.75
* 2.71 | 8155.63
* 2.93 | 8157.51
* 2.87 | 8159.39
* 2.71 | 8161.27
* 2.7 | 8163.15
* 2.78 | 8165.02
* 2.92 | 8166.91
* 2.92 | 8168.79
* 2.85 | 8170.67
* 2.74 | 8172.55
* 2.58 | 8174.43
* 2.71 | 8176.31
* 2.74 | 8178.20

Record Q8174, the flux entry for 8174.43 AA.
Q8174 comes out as 2.58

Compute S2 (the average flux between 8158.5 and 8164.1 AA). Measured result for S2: 2.76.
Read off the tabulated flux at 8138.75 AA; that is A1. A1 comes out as 1.86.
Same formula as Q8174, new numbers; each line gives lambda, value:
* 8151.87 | 2.63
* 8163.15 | 2.7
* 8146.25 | 2.75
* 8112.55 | 2.68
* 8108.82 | 2.68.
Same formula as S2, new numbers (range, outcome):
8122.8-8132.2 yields 2.78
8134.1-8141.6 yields 2.46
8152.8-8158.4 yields 2.85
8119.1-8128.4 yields 2.72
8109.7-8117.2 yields 2.7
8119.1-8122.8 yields 2.64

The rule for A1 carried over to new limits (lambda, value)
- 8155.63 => 2.71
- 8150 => 2.82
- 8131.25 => 2.77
